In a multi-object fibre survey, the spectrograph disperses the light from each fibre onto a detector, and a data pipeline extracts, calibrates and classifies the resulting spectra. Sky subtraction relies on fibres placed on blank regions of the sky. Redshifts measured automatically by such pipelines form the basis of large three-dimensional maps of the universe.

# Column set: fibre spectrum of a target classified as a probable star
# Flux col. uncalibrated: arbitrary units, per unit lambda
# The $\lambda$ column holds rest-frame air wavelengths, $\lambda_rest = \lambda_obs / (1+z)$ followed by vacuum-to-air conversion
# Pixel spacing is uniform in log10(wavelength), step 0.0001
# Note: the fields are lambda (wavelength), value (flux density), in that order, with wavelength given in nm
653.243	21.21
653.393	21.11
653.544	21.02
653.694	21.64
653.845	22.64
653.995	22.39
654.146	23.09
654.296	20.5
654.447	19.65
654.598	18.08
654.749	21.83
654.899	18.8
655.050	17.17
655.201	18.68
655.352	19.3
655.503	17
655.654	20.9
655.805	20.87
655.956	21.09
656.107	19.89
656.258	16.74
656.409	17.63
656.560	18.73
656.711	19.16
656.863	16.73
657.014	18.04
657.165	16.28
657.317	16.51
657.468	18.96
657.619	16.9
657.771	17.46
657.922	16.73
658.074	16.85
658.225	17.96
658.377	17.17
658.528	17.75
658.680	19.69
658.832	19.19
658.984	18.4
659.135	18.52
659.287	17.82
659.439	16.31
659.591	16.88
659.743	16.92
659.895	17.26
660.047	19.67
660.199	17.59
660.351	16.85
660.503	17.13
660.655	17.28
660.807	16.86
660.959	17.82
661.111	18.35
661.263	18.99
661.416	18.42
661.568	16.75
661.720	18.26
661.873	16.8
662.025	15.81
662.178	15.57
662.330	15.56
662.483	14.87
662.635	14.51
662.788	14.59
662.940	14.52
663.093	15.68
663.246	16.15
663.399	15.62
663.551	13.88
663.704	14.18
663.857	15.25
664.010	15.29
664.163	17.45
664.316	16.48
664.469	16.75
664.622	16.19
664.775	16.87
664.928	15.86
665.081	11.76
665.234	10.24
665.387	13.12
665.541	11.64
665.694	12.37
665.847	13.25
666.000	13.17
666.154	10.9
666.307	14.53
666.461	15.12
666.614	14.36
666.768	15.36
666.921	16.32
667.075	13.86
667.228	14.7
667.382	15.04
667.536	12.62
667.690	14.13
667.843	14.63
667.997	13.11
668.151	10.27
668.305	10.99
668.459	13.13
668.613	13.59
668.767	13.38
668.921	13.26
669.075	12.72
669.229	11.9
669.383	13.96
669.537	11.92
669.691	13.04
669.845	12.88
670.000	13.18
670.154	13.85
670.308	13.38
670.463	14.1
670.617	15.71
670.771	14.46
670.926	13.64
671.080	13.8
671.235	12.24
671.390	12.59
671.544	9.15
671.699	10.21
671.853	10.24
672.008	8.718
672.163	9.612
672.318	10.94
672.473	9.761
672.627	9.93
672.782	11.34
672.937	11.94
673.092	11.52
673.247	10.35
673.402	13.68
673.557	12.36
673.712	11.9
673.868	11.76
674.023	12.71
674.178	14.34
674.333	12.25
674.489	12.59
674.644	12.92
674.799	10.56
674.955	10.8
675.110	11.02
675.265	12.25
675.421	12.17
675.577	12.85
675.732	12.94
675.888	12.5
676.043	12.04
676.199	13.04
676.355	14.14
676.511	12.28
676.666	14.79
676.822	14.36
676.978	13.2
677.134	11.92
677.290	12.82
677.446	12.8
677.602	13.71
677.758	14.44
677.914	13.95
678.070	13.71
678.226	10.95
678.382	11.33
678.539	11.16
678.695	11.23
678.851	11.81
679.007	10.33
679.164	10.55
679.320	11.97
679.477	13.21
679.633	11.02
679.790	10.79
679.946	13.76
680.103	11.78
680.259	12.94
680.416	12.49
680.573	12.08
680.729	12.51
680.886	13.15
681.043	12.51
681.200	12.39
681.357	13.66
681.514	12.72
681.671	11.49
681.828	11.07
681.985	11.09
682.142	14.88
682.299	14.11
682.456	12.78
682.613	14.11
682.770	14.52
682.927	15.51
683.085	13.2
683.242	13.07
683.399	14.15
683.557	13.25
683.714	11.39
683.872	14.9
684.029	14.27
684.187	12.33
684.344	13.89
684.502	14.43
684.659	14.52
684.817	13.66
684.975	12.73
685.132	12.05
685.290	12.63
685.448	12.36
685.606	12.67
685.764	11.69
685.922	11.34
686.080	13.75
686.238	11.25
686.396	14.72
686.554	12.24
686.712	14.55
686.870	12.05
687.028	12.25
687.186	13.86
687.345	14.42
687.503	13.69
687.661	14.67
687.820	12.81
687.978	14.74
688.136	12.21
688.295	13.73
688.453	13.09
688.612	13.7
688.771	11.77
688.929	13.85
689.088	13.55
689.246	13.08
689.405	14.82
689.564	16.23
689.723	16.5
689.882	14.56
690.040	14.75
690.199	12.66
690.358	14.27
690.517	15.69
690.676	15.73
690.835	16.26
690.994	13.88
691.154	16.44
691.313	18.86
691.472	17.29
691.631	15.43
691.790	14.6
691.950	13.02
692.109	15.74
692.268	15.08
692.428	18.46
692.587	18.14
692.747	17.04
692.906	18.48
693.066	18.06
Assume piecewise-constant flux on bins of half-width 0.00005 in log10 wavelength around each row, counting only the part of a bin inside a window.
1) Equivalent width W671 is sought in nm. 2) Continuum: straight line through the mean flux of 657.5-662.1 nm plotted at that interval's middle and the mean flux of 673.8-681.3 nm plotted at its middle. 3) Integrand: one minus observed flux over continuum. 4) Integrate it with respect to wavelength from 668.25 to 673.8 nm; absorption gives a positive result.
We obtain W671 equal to 0.83 nm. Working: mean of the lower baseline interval 17.6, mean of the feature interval 12.2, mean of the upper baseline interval 12.4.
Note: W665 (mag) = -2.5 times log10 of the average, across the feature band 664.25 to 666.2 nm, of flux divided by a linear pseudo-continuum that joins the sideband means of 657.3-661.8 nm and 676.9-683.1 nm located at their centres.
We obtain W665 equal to 0.18 mag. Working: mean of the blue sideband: 17.7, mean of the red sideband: 12.6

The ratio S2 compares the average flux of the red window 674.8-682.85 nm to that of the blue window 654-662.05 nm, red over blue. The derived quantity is 0.69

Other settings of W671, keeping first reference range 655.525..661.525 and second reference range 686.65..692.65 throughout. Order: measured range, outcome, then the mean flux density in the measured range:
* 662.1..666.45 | 0.72 nm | 14.5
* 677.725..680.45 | 0.65 nm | 12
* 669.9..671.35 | 0.25 nm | 13.8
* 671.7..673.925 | 0.74 nm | 11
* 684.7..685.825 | 0.19 nm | 12.6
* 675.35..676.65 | 0.26 nm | 12.8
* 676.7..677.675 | 0.17 nm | 13.2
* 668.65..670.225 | 0.36 nm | 13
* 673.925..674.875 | 0.22 nm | 12.6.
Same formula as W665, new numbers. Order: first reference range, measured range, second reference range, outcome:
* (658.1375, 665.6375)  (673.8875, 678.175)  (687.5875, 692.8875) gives 0.22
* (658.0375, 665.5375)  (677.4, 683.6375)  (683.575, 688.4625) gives 0.10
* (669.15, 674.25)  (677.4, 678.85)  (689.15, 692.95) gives 0.06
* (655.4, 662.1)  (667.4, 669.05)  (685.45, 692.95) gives 0.28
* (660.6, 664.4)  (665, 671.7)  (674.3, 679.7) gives 0.12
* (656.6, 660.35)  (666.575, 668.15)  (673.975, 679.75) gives 0.07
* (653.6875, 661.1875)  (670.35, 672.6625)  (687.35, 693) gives 0.40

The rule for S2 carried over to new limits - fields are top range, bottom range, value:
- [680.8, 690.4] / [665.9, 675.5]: 1.06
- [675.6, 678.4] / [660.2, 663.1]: 0.79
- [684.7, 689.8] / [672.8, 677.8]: 1.06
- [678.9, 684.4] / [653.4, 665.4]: 0.73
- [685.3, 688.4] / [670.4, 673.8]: 1.12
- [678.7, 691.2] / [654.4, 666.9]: 0.79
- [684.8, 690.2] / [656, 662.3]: 0.76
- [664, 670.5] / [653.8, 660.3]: 0.74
